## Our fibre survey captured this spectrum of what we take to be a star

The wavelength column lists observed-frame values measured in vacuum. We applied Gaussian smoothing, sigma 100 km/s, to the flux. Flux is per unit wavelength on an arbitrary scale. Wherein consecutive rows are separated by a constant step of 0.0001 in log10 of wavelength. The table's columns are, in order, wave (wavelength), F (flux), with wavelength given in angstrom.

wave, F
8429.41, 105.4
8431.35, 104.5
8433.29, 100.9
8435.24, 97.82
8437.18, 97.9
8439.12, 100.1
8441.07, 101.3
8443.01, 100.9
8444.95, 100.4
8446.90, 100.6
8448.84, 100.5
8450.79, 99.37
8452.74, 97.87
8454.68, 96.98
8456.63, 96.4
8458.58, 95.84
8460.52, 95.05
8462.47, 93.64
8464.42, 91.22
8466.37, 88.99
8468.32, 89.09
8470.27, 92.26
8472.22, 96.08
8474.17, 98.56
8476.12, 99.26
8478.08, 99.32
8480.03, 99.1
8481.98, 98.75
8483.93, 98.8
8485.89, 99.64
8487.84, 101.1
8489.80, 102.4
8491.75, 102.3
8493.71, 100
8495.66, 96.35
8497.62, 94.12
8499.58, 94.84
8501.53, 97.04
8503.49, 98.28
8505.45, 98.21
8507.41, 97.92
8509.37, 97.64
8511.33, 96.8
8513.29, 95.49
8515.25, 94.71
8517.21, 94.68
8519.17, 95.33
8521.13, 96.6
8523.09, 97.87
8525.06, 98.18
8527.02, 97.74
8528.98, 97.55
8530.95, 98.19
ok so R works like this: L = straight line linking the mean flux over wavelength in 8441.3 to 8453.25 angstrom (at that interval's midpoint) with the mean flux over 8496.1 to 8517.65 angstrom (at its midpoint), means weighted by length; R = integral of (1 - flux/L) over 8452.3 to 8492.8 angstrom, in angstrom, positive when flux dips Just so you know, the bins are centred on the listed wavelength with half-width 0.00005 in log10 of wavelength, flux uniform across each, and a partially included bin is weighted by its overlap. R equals 0.7 angstrom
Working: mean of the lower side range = 100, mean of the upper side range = 96.4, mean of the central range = 96.8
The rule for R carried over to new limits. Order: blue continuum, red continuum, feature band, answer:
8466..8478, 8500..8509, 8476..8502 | -0.70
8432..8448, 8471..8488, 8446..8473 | 1.14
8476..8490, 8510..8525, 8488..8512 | -0.05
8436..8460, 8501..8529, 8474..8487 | -0.15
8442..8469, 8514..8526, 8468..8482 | -0.07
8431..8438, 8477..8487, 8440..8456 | 0.00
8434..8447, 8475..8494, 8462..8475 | 0.94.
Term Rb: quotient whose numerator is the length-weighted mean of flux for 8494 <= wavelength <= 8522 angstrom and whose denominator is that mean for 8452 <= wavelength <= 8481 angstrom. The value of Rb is 1.01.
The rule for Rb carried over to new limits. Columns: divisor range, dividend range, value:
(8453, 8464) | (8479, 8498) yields 1.04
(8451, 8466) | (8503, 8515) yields 1.02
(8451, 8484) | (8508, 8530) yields 1.01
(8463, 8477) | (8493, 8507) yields 1.04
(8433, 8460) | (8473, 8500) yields 1.00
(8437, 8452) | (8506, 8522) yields 0.96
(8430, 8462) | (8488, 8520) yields 0.98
